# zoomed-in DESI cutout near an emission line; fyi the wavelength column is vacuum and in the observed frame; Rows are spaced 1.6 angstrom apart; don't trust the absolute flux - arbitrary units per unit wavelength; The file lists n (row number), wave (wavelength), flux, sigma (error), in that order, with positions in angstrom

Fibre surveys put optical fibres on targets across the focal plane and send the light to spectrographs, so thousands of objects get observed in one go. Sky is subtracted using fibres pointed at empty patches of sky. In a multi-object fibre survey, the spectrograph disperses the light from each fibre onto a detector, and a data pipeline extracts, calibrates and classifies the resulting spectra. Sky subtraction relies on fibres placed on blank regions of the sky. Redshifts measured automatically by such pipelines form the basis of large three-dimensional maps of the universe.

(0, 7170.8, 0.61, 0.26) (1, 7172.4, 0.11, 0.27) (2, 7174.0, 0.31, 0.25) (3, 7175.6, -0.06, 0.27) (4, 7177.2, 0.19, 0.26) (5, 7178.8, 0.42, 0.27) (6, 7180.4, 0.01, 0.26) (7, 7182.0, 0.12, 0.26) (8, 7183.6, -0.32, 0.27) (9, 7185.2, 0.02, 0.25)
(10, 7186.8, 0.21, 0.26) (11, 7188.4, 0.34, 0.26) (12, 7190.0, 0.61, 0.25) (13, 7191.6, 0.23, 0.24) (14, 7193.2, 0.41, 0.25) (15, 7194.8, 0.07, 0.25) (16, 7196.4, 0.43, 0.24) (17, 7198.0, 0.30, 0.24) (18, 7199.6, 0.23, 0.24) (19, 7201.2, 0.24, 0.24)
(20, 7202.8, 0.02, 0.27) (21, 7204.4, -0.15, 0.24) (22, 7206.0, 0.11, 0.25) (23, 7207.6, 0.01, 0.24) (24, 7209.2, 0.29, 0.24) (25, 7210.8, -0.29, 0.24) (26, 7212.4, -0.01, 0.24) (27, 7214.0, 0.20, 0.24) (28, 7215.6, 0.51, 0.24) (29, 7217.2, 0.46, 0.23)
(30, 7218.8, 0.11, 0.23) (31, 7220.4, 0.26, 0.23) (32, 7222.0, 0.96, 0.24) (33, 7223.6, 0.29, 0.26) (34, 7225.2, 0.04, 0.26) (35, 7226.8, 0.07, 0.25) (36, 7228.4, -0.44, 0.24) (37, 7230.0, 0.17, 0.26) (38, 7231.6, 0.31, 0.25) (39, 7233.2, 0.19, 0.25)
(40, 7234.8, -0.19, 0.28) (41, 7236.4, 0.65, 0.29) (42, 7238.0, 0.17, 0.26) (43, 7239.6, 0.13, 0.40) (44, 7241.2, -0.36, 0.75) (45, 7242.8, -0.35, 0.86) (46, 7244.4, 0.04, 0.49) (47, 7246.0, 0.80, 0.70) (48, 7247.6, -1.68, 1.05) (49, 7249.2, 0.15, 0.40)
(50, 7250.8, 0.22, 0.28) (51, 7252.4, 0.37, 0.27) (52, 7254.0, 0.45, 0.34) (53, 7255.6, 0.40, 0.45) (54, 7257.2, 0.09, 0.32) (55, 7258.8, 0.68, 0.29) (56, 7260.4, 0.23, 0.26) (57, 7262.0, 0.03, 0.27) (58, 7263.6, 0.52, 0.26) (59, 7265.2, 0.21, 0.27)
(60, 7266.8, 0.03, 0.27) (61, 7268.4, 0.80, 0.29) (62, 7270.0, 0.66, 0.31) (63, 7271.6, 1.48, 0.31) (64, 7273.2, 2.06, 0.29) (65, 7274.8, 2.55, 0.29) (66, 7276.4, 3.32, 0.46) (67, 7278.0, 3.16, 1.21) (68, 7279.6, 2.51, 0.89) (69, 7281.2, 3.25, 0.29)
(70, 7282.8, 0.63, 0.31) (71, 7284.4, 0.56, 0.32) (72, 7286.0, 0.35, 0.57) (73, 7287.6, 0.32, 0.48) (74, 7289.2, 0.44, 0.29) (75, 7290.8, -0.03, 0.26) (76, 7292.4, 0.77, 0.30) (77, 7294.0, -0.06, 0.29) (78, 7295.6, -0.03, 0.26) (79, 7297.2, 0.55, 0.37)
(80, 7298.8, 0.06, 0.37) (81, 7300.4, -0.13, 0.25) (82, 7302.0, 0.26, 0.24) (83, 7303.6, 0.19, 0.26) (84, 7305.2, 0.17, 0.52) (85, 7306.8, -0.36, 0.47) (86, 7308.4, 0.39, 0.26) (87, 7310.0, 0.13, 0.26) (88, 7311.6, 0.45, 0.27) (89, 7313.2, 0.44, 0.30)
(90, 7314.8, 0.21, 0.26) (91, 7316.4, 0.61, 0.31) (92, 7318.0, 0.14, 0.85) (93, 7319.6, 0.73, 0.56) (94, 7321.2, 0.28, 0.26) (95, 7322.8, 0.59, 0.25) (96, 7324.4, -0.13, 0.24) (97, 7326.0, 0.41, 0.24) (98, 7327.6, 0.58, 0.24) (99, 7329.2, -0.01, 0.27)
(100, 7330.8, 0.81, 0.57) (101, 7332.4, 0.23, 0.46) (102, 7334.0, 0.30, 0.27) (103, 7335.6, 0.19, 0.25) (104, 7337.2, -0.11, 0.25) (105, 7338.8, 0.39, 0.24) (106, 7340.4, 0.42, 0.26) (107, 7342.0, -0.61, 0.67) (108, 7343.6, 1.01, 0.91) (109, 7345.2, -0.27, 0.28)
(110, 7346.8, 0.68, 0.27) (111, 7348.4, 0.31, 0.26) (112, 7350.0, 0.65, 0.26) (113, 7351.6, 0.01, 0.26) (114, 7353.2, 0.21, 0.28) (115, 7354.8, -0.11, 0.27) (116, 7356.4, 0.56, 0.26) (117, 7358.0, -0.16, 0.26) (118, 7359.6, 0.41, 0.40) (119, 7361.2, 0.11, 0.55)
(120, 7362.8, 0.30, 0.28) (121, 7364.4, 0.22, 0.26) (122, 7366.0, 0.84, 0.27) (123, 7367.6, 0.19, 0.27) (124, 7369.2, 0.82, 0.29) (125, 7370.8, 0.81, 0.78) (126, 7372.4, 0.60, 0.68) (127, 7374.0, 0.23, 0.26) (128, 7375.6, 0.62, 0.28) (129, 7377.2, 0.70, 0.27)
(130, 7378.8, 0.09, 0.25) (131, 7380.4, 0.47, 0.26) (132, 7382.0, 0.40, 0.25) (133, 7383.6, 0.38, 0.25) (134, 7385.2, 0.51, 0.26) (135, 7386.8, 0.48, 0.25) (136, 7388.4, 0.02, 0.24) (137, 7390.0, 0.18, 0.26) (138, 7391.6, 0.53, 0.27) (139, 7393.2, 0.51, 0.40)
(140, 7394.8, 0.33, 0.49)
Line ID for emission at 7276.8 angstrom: [O II] 3727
